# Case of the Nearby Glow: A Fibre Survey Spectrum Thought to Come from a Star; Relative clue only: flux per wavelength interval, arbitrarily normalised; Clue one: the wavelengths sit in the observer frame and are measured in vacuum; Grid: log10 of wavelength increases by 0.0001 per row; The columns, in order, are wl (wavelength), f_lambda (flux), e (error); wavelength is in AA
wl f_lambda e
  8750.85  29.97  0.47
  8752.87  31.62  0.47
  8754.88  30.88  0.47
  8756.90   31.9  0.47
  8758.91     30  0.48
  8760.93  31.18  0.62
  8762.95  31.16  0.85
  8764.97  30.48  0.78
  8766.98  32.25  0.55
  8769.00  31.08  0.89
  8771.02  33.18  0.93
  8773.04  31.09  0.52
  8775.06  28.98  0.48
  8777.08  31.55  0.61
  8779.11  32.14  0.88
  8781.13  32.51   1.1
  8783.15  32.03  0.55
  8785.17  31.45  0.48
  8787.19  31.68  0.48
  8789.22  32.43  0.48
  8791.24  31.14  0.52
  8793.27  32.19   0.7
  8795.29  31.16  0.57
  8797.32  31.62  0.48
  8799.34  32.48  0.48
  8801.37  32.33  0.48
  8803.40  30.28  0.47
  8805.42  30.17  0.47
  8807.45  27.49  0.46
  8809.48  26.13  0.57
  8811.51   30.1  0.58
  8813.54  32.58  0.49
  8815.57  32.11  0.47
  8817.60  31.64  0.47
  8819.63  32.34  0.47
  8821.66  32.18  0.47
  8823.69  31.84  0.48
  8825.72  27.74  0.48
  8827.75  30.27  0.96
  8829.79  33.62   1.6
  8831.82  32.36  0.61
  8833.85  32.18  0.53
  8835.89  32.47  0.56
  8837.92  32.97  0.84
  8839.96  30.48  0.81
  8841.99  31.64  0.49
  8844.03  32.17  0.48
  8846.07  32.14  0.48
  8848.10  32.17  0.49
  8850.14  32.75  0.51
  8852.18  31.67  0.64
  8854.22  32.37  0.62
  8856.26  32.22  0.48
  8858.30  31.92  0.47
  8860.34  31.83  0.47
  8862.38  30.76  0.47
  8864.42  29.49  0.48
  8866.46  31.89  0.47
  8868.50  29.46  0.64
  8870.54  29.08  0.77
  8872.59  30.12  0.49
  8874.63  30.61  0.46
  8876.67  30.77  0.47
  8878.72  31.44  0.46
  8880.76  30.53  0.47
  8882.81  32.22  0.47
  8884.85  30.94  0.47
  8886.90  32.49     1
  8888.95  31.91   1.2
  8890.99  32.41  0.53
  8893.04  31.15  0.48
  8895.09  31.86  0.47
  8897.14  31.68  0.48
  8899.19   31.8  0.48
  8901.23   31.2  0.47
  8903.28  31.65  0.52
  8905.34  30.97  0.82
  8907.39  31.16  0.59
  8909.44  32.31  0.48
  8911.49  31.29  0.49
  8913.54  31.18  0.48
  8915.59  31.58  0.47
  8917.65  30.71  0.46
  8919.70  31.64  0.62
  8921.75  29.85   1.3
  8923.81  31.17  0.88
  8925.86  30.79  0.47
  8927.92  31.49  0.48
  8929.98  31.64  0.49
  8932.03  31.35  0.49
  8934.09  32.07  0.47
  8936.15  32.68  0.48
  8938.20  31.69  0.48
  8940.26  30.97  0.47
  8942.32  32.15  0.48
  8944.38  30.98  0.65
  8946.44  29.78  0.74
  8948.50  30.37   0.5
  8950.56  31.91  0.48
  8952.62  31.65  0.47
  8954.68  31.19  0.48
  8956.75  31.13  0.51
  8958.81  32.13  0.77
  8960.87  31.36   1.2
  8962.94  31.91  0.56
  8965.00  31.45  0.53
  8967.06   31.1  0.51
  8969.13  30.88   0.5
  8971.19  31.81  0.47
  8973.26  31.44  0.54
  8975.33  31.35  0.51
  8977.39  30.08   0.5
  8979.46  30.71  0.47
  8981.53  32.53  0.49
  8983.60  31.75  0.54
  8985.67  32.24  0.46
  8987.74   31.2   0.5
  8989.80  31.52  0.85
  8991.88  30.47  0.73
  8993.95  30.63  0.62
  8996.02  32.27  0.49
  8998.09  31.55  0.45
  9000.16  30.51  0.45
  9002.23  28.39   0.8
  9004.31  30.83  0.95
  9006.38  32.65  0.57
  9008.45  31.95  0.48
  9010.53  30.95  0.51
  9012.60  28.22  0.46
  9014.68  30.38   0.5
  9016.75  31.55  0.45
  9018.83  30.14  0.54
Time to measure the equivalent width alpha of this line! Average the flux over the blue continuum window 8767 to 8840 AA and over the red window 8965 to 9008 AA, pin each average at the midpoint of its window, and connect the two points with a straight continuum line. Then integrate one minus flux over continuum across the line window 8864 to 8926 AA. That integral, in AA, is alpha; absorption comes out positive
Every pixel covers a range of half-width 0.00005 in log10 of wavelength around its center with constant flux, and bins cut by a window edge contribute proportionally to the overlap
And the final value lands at 0.2 AA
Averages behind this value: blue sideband 31.4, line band 31.2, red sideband 31.2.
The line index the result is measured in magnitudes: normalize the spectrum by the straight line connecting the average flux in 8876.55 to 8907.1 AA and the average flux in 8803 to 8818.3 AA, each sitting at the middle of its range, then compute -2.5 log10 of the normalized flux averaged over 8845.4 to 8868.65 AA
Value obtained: -0.026 mag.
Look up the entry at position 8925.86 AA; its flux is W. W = 30.79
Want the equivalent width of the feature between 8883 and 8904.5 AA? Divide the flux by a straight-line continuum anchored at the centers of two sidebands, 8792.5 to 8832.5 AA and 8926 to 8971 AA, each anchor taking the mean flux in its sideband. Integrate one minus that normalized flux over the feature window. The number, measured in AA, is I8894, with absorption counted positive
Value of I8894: -0.3 AA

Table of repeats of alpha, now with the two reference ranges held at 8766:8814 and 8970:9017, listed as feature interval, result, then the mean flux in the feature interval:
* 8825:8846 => -0.4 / 31.7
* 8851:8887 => 0.1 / 31.1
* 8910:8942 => -0.3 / 31.4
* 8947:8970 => -0.2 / 31.3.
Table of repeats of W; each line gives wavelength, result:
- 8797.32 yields 31.62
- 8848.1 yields 32.17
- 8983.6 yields 31.75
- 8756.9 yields 31.9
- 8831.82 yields 32.36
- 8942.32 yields 32.15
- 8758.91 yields 30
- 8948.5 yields 30.37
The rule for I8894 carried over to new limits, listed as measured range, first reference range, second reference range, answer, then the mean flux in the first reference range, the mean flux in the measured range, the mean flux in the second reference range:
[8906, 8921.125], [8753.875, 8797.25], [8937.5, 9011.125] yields 0.0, 31.5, 31.4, 31.3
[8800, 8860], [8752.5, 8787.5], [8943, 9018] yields -0.2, 31.4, 31.4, 31.1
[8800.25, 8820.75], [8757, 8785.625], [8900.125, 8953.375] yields 0.5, 31.4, 30.5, 31.3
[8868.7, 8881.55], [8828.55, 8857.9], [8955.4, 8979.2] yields 0.6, 32.2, 30.4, 31.3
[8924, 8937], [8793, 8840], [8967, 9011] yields -0.2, 31.2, 31.6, 31.2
